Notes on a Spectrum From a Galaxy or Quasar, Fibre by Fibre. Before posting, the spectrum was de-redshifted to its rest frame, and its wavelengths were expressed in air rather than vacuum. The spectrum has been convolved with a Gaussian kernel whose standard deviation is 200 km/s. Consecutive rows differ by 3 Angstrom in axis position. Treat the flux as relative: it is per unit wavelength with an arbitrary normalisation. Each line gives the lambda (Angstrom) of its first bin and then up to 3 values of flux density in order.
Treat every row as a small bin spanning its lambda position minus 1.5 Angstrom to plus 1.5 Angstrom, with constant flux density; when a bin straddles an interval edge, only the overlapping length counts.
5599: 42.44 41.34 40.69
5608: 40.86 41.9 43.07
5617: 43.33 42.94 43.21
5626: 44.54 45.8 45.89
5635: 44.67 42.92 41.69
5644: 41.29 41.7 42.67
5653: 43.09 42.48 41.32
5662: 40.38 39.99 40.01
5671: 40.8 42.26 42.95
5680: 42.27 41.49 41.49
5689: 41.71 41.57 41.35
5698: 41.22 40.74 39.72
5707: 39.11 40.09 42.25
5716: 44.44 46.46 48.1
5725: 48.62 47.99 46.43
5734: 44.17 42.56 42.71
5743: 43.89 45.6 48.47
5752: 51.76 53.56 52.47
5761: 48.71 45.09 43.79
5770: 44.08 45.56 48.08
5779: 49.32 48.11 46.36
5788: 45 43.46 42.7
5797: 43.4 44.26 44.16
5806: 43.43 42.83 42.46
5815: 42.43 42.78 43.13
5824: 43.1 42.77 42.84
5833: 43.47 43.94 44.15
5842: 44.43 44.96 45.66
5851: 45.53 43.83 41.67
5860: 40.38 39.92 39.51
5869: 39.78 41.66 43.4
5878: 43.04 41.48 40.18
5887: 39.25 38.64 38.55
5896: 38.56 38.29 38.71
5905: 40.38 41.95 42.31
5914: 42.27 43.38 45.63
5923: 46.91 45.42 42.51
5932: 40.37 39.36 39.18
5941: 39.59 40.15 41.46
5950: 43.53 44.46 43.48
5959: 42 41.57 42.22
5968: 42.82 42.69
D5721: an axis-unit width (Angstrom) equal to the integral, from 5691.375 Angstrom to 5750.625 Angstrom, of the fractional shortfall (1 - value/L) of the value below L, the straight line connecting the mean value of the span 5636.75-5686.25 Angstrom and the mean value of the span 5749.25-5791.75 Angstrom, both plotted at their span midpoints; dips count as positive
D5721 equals 1.49 Angstrom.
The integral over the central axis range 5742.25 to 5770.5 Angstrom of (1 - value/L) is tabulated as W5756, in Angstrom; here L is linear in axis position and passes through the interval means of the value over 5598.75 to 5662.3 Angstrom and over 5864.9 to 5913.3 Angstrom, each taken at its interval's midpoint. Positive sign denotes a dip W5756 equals -4.3 Angstrom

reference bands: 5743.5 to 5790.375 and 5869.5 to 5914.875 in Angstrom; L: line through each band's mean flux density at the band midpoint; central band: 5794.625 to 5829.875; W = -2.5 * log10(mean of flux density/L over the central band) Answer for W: 0.05 mag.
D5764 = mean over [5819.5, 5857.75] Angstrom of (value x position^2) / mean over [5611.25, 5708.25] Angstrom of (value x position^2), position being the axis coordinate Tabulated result 1.11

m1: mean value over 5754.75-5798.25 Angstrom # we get 46.5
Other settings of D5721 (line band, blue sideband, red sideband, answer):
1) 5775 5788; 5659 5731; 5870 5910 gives -1.91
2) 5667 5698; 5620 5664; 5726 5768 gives 2.02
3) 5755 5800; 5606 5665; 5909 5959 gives -3.93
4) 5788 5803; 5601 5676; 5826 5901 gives -0.61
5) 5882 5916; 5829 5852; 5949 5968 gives 2.83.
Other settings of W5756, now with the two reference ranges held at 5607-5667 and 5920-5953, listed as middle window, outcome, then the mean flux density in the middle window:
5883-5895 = 0.9 Angstrom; 39.1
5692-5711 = 0.9 Angstrom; 40.5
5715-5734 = -1.9 Angstrom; 46.9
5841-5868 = -0.3 Angstrom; 42.8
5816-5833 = -0.2 Angstrom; 43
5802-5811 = -0.2 Angstrom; 43.4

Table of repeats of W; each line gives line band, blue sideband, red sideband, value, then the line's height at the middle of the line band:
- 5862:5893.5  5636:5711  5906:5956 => 0.04 mag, 42.2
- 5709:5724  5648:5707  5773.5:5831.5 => -0.06 mag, 42.3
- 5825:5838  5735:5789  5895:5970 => 0.04 mag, 44.9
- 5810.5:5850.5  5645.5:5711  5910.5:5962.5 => -0.04 mag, 42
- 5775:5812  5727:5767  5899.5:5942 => 0.02 mag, 45.7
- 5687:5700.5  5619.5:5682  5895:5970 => 0.03 mag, 42.4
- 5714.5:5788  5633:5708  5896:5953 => -0.13 mag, 41.6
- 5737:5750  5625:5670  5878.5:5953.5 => -0.07 mag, 42.1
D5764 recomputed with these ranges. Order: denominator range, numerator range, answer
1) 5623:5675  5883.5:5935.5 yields 1.07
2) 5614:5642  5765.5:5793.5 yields 1.10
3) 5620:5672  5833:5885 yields 1.08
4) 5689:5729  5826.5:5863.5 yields 1.06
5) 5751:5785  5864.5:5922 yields 0.89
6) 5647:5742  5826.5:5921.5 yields 1.05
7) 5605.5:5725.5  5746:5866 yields 1.11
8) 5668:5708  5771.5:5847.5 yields 1.12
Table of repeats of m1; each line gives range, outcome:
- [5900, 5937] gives 42.3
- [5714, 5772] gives 46.7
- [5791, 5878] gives 43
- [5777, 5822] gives 44.3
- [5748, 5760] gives 51.6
